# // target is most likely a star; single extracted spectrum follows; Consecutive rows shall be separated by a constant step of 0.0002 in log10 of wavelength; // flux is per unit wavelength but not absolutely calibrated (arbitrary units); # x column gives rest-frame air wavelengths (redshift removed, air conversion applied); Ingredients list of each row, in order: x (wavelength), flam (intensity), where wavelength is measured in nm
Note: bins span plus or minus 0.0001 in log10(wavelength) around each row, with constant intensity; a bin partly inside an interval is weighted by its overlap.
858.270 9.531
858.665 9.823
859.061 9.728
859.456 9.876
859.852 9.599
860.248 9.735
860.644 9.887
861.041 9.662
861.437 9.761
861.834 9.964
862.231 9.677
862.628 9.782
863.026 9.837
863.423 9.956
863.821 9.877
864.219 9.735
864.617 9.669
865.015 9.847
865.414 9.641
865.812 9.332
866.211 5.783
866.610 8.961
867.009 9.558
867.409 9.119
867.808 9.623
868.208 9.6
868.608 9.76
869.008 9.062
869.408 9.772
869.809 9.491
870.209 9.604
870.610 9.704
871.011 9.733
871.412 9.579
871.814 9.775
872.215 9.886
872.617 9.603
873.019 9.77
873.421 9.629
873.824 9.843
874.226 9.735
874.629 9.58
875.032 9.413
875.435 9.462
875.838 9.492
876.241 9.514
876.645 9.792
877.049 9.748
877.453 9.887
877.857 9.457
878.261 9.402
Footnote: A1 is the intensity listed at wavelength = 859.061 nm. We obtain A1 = 9.728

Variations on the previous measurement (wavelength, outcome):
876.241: 9.514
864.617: 9.669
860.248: 9.735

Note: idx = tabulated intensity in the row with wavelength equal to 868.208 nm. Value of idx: 9.6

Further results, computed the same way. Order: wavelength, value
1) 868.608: 9.76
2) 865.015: 9.847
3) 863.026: 9.837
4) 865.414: 9.641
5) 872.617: 9.603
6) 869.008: 9.062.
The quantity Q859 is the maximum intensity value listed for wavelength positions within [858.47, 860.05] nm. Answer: 9.876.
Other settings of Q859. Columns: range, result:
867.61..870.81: 9.772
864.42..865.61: 9.847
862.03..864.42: 9.956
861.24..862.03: 9.964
